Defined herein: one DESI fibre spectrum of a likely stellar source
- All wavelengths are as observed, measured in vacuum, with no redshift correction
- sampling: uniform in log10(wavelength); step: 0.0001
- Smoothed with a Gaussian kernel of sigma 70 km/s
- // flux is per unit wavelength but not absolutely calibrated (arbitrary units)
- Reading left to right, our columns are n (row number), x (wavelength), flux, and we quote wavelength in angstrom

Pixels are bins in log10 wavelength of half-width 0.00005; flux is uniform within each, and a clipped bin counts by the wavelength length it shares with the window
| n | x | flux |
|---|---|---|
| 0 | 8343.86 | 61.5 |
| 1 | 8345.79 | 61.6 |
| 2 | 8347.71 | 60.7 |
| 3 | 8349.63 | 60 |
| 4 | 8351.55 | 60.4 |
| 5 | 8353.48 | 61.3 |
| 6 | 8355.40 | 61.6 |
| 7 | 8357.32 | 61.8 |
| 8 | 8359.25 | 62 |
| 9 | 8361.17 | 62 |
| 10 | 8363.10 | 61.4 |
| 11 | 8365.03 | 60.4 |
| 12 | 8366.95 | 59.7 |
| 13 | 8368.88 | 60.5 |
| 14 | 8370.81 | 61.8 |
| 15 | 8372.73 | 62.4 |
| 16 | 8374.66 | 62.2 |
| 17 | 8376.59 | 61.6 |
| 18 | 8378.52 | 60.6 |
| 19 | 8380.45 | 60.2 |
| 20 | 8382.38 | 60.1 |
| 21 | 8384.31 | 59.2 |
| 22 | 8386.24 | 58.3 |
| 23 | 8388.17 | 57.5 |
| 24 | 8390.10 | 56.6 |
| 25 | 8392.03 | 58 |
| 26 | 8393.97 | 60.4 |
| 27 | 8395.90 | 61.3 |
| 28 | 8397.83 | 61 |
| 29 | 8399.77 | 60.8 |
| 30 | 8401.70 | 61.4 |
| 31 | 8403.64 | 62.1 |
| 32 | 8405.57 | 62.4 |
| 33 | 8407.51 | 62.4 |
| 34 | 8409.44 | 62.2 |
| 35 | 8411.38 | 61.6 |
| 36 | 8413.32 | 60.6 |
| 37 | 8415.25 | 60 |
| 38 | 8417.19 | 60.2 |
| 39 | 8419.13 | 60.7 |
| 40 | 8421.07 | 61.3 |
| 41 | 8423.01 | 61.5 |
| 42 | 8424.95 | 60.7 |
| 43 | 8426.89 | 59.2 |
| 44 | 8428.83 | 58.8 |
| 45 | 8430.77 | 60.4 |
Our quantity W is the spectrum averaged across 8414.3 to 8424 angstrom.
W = 60.7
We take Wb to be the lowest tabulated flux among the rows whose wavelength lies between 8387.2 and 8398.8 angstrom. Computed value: 56.6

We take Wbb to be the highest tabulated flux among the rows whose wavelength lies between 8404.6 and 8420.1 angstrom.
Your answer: 62.4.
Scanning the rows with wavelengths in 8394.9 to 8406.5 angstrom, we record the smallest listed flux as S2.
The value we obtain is 60.8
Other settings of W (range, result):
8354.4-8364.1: 61.7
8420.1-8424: 61.4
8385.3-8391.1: 57.5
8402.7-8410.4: 62.3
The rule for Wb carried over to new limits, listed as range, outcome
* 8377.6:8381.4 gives 60.2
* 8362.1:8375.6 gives 59.7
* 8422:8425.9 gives 60.7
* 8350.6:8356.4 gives 60.4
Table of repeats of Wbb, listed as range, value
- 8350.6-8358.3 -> 61.8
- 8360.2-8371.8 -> 62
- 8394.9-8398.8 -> 61.3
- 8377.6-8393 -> 60.6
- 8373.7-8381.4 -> 62.2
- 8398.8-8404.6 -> 62.1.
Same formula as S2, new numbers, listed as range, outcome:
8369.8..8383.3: 60.1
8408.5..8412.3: 61.6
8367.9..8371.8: 60.5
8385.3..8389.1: 57.5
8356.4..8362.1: 61.8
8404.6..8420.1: 60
